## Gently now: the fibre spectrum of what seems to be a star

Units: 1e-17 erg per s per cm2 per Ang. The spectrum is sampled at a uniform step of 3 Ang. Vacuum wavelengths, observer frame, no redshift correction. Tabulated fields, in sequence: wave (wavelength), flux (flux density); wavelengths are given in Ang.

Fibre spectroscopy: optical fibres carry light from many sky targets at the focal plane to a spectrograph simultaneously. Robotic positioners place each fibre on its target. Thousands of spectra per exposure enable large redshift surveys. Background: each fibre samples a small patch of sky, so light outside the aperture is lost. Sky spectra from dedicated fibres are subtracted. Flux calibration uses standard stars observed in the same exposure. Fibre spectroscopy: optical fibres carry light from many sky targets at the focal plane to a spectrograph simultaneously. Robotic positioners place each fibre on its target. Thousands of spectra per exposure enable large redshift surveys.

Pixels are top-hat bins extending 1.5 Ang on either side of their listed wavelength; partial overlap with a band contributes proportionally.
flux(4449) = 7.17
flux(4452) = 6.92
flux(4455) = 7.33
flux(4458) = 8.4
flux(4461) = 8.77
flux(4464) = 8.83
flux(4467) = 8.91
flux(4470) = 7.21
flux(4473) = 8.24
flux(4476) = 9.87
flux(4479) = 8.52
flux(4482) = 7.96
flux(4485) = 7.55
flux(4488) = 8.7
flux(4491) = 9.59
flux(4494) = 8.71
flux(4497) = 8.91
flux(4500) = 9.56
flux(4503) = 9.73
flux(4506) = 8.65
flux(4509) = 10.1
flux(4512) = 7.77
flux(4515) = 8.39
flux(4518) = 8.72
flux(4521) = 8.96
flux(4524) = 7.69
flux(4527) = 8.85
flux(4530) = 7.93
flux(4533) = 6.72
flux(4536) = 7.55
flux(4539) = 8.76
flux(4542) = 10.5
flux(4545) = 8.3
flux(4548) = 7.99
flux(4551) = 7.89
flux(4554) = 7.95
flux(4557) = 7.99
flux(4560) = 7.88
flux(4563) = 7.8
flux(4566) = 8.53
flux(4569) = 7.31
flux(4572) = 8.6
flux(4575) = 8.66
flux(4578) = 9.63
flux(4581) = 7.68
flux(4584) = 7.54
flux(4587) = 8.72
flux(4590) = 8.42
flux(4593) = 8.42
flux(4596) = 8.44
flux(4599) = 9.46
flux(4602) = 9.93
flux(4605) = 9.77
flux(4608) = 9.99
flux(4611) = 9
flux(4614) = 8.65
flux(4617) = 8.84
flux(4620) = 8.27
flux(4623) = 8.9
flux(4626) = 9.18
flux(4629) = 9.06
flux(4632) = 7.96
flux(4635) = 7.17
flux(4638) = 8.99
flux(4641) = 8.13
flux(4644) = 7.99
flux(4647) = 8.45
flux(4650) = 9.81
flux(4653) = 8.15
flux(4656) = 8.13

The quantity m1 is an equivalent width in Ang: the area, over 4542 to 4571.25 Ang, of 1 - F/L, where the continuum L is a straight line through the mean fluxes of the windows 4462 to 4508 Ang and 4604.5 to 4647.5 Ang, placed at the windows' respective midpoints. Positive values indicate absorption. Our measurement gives 2.0 Ang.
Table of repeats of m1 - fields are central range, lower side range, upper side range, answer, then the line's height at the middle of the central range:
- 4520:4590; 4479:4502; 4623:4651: 3.2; 8.63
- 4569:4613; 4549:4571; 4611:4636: -3.1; 8.23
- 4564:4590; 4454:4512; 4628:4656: 0.6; 8.51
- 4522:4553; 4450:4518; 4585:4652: 1.5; 8.65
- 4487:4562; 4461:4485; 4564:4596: -1.2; 8.41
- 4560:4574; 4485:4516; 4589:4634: 1.4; 8.94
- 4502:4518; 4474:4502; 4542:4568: -0.5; 8.61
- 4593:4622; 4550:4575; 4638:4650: -2.9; 8.29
